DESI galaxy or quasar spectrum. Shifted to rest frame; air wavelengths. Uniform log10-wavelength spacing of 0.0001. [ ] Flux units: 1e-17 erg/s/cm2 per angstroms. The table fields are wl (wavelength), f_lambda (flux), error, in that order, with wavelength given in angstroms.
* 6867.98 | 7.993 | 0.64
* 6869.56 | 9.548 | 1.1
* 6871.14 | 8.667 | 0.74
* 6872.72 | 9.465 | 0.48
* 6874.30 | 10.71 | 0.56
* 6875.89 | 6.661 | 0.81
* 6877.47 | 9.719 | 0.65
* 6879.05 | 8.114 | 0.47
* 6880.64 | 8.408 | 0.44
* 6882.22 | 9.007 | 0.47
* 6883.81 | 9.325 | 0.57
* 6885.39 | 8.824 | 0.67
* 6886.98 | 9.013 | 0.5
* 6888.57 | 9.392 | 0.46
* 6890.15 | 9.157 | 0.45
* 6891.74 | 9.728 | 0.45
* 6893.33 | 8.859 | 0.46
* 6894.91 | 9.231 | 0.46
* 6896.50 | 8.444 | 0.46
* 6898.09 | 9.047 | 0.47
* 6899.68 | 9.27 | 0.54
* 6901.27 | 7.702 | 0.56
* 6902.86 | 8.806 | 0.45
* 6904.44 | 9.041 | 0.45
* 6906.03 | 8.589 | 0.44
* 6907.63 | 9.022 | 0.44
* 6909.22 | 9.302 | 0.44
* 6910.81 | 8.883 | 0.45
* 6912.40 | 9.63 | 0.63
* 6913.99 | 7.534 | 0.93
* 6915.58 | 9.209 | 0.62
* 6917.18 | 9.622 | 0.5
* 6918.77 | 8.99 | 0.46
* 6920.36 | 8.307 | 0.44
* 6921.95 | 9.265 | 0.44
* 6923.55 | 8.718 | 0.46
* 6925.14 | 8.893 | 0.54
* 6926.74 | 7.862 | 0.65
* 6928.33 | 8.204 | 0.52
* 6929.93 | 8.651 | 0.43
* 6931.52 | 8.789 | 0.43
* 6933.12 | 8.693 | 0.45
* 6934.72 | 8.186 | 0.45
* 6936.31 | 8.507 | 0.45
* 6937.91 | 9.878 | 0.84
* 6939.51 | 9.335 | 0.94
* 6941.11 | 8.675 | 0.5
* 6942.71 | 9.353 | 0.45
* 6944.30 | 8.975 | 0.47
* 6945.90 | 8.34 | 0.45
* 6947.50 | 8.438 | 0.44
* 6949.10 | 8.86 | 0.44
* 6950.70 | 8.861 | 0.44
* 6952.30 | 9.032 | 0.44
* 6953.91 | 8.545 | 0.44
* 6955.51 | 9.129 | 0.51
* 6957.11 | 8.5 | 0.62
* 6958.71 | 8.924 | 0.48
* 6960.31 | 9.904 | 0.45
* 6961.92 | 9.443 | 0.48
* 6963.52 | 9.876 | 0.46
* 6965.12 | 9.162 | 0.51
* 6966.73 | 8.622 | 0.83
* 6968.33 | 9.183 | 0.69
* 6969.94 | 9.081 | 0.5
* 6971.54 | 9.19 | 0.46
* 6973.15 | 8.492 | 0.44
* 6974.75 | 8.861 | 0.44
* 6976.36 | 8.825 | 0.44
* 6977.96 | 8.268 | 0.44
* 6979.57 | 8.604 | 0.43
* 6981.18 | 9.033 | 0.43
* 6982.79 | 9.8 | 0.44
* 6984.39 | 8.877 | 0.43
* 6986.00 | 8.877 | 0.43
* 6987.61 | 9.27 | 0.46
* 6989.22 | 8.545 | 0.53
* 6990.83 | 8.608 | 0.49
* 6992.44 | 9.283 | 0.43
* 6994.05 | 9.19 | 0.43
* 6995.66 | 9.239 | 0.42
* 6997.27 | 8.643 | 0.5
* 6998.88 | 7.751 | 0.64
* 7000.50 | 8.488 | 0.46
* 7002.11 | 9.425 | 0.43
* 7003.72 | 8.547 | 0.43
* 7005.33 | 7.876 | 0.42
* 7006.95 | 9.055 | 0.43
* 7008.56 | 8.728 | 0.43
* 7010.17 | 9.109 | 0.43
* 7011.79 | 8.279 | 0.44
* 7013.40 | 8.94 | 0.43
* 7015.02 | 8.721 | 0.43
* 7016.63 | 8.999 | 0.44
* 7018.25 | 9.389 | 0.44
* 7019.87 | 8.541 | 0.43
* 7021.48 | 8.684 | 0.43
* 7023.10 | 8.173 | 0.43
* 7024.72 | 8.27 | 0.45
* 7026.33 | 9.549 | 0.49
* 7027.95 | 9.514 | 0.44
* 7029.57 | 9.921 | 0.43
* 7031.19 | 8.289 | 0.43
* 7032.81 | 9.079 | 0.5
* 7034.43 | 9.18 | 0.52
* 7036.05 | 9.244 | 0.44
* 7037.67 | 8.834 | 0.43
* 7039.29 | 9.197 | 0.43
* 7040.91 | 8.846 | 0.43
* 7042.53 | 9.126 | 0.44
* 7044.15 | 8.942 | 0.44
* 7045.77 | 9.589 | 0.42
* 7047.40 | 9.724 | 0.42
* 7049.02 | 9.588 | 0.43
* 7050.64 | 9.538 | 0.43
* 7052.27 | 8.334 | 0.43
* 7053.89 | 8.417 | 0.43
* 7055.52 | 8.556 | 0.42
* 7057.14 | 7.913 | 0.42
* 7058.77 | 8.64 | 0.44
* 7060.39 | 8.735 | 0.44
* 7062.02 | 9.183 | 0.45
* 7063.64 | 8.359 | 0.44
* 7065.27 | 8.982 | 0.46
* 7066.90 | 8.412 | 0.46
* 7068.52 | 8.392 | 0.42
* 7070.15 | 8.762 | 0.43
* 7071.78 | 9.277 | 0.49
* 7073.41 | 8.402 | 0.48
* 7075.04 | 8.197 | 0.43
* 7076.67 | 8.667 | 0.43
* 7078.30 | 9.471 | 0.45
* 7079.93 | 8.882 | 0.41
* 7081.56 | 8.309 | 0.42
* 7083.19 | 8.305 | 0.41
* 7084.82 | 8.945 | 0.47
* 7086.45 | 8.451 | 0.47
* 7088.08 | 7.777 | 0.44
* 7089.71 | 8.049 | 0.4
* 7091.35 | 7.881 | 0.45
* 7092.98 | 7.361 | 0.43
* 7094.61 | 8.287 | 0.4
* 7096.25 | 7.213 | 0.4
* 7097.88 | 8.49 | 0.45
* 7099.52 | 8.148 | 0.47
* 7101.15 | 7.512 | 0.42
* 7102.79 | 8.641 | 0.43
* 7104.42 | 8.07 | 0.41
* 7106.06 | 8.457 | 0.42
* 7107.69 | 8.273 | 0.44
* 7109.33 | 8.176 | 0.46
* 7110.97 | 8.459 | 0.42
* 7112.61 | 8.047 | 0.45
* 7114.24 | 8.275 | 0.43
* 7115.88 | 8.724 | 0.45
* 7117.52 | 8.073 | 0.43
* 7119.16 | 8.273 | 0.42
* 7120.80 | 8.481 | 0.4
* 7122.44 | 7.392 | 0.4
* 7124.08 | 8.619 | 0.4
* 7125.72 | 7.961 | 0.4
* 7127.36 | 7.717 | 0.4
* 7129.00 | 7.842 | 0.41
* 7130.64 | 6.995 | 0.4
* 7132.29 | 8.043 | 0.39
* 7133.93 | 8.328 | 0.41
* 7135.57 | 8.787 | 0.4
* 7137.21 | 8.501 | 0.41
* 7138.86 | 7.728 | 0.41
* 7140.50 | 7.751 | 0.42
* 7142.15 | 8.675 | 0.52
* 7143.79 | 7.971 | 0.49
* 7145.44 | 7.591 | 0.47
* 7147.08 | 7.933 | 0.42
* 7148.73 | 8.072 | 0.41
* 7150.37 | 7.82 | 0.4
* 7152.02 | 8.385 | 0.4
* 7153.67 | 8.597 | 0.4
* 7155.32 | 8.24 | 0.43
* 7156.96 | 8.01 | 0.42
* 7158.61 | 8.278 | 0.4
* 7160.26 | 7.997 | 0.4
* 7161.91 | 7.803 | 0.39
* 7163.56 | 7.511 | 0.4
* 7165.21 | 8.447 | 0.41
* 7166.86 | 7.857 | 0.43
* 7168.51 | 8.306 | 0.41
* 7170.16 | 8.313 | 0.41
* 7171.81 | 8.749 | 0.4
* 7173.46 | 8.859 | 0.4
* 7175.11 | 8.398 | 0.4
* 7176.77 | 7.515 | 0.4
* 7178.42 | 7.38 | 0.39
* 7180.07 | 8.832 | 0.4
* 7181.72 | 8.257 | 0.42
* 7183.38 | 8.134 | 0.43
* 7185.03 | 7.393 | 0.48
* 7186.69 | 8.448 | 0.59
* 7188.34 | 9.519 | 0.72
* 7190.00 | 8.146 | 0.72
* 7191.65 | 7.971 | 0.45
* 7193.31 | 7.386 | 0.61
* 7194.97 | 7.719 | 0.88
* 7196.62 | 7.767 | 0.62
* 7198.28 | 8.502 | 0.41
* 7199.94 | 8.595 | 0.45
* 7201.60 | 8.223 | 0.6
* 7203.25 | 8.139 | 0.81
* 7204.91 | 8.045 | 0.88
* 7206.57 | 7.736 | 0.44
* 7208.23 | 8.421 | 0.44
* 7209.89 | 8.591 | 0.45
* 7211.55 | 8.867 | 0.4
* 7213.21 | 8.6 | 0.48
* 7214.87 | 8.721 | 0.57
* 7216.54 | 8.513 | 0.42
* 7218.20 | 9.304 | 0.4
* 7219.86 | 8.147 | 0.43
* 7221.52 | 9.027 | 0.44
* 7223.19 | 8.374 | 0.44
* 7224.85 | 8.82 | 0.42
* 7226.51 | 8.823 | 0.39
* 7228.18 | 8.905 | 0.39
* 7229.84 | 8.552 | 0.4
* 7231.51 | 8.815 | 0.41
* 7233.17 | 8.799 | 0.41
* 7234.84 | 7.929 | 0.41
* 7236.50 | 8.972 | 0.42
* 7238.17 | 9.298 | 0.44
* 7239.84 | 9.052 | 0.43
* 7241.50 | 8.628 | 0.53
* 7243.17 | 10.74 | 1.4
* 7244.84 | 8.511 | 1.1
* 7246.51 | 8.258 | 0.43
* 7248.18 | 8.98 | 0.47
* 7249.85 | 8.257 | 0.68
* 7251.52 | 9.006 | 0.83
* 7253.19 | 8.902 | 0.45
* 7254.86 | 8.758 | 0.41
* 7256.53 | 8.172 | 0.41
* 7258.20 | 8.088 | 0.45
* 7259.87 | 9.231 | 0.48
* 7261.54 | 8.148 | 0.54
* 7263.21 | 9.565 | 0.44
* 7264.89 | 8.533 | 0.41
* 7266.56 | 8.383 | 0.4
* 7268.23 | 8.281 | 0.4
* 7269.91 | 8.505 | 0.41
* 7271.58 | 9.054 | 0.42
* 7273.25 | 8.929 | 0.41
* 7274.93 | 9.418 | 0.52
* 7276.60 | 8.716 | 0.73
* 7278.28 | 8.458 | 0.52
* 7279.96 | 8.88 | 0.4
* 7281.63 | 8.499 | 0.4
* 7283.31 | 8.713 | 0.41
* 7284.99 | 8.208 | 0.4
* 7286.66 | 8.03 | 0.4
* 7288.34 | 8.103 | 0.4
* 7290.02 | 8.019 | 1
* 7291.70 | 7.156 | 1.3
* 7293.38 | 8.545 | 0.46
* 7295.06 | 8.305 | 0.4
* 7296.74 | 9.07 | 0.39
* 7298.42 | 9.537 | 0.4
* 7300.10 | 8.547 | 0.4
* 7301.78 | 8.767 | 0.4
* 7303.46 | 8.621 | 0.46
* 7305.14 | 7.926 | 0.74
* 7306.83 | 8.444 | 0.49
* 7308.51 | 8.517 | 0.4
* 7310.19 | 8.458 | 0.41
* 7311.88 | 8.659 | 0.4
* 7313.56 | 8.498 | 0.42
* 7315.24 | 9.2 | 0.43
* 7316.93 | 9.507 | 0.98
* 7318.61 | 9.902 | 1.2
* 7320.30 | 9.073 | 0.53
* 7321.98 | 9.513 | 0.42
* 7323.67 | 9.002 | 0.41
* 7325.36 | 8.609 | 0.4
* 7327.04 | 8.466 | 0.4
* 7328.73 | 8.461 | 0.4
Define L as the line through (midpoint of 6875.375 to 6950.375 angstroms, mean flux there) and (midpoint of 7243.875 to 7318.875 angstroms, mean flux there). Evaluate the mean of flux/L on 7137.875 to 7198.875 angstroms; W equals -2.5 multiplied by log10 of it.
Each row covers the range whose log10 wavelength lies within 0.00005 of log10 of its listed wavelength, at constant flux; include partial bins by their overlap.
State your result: 0.07 mag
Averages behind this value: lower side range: 8.83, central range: 8.11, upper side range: 8.62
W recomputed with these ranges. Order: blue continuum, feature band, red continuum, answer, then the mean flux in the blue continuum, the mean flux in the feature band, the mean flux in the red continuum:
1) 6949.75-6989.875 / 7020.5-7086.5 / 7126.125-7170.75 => -0.04 mag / 9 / 8.85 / 8.05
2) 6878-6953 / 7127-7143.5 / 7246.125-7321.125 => 0.09 mag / 8.85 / 8.04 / 8.64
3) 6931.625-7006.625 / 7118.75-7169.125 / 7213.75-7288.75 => 0.09 mag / 8.89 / 8.06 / 8.71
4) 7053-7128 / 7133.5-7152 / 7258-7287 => 0.04 mag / 8.34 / 8.11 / 8.67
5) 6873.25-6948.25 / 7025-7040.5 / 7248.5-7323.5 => -0.04 mag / 8.86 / 9.16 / 8.67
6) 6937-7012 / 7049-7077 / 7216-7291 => 0.02 mag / 8.92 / 8.66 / 8.69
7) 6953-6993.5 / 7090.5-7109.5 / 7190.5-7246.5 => 0.09 mag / 9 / 8.04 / 8.55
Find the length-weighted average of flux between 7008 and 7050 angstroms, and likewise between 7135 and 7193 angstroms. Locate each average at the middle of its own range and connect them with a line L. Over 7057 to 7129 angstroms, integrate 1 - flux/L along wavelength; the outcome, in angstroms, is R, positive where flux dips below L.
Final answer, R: 2.4 angstroms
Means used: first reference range 9.02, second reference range 8.17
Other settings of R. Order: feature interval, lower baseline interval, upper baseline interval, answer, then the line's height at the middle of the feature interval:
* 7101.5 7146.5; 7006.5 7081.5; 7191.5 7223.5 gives 2.5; 8.61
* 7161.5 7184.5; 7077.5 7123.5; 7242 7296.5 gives 0.6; 8.39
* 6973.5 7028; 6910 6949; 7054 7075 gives -0.7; 8.7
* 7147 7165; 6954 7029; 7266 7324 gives 1.4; 8.78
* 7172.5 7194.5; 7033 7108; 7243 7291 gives 1.2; 8.62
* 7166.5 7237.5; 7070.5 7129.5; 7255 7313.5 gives 0.3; 8.42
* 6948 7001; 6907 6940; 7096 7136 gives -1.8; 8.64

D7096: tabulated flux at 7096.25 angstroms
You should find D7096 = 7.213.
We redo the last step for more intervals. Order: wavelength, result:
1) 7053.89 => 8.417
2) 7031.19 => 8.289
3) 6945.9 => 8.34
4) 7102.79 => 8.641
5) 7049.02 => 9.588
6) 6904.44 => 9.041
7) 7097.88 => 8.49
